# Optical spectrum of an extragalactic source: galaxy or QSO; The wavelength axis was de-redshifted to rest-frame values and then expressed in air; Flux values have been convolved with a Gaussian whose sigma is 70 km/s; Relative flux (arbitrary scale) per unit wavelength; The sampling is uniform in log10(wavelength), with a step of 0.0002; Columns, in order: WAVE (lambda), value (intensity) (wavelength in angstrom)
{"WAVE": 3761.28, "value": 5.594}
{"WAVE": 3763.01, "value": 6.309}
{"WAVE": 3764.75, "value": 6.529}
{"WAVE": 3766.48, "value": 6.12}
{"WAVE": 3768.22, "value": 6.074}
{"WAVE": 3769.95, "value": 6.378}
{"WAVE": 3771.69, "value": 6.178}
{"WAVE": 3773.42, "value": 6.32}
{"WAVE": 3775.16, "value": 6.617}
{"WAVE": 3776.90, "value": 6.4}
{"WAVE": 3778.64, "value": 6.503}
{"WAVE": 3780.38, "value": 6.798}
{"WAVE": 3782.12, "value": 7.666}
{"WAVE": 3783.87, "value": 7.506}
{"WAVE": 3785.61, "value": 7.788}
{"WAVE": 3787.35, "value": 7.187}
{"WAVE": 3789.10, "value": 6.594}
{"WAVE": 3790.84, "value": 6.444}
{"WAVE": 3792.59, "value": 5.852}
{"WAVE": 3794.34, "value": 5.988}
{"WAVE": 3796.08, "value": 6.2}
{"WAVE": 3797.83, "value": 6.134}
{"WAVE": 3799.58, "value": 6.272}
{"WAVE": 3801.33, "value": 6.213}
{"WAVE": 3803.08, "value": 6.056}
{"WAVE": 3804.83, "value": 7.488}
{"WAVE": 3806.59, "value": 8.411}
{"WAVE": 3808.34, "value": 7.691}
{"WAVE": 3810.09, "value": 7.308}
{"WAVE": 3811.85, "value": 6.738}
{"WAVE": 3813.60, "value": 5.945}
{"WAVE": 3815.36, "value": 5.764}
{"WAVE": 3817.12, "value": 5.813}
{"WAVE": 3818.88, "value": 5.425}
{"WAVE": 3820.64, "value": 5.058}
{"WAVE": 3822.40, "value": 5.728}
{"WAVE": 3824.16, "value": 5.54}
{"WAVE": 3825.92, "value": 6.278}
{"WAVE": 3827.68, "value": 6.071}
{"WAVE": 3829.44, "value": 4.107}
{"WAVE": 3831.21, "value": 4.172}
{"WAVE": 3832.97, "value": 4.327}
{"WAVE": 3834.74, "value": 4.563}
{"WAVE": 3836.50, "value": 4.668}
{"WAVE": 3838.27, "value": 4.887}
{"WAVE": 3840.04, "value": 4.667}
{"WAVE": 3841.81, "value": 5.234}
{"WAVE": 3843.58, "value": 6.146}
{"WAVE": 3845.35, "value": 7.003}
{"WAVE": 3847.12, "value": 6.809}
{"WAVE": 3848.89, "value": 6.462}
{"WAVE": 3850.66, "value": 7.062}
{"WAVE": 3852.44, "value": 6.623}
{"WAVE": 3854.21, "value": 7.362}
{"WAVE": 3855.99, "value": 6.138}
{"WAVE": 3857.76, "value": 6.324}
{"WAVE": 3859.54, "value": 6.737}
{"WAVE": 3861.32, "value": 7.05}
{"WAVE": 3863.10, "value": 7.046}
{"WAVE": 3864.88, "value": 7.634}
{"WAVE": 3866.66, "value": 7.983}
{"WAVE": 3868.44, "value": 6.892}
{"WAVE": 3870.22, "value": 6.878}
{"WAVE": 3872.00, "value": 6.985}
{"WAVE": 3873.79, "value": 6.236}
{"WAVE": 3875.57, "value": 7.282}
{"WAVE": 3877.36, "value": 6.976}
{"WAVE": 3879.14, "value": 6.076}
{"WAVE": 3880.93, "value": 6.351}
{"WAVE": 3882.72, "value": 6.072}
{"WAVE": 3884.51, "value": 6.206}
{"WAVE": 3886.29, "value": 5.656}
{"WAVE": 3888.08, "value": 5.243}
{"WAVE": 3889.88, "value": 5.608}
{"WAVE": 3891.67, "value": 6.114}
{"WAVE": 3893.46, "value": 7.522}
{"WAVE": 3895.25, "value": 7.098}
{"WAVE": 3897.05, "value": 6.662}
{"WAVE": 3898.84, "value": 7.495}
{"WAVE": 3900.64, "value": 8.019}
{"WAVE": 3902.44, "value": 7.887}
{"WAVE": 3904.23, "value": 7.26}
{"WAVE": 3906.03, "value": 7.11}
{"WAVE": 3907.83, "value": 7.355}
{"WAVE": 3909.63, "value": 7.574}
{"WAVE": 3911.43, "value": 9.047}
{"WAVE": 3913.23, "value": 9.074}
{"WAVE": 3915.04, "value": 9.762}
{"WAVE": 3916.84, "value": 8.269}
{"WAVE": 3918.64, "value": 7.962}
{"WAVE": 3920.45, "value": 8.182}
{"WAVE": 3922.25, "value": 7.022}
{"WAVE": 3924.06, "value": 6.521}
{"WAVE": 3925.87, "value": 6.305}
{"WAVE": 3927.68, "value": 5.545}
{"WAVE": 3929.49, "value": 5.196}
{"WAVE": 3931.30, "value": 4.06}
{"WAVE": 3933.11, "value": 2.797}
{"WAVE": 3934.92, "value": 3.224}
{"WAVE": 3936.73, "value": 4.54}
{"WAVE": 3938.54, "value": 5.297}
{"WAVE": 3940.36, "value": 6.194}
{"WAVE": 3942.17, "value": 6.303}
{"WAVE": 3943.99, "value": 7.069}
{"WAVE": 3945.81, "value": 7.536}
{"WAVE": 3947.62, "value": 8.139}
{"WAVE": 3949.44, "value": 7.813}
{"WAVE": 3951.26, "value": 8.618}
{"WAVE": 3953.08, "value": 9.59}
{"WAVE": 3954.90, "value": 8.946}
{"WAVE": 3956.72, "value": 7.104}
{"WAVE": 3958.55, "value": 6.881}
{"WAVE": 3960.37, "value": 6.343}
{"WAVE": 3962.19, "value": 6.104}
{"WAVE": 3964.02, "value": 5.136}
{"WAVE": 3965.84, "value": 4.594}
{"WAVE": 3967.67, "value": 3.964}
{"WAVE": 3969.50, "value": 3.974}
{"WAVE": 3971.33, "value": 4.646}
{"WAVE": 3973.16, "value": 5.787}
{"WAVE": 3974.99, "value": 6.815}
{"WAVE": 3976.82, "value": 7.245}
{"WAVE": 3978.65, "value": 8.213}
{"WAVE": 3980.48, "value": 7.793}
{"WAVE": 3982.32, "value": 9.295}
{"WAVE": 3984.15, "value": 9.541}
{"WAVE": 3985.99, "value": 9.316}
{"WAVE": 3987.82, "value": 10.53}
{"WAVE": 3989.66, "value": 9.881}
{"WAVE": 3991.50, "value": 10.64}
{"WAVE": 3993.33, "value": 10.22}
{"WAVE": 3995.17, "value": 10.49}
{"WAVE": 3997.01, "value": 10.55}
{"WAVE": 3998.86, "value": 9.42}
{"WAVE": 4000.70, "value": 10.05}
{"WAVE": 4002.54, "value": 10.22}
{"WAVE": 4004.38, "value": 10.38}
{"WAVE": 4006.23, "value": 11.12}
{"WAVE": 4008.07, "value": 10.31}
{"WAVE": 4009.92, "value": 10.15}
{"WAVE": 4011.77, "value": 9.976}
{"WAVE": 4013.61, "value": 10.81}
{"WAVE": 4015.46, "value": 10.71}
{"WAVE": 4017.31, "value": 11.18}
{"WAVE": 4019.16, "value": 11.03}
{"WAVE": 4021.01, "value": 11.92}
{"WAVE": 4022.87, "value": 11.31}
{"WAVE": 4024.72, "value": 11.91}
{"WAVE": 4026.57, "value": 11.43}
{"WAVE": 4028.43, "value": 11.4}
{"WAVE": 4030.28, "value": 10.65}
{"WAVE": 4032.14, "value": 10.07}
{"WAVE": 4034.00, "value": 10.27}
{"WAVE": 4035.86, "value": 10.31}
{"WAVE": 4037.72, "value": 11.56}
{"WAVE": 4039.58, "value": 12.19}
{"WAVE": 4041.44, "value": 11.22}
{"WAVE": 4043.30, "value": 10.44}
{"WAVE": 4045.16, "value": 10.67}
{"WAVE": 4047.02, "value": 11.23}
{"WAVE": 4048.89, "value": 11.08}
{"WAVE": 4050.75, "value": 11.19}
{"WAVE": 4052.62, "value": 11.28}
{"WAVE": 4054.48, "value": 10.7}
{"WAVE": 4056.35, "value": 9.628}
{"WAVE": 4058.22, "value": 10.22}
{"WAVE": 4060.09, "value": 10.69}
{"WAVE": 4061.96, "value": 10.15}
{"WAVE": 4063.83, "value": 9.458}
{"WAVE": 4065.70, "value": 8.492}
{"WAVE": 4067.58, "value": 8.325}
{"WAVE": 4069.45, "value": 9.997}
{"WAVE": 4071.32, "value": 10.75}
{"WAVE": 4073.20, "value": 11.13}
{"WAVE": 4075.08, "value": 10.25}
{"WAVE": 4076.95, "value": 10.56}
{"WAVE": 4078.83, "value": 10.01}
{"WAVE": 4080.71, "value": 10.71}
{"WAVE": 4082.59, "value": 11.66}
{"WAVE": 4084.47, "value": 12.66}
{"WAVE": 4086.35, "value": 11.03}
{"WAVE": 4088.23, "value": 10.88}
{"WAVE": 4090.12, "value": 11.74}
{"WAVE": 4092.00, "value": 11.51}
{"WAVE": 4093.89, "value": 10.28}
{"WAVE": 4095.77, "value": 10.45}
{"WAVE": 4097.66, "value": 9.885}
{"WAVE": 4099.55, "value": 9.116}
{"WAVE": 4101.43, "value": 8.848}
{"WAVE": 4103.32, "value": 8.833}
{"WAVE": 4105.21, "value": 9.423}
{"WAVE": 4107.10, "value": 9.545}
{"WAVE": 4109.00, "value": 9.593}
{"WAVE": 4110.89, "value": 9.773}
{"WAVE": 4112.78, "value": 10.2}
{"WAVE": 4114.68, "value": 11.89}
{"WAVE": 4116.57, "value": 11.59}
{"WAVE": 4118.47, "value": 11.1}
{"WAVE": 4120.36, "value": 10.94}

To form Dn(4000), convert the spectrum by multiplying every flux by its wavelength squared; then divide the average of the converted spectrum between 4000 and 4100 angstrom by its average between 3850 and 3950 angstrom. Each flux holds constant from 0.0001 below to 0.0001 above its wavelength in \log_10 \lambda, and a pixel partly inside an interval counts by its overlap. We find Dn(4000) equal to 1.7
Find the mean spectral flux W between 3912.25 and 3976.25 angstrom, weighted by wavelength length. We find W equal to 6.44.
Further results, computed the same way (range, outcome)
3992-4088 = 10.7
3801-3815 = 6.97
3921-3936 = 5.15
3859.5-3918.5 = 7.14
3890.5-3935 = 6.98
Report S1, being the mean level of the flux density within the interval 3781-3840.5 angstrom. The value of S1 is 6.08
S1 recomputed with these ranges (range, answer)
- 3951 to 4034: 9.06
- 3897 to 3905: 7.56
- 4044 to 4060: 10.7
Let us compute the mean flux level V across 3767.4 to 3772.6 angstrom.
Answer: 6.22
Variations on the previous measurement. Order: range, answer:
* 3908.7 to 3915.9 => 8.85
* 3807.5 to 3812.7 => 7.24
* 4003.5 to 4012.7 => 10.4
